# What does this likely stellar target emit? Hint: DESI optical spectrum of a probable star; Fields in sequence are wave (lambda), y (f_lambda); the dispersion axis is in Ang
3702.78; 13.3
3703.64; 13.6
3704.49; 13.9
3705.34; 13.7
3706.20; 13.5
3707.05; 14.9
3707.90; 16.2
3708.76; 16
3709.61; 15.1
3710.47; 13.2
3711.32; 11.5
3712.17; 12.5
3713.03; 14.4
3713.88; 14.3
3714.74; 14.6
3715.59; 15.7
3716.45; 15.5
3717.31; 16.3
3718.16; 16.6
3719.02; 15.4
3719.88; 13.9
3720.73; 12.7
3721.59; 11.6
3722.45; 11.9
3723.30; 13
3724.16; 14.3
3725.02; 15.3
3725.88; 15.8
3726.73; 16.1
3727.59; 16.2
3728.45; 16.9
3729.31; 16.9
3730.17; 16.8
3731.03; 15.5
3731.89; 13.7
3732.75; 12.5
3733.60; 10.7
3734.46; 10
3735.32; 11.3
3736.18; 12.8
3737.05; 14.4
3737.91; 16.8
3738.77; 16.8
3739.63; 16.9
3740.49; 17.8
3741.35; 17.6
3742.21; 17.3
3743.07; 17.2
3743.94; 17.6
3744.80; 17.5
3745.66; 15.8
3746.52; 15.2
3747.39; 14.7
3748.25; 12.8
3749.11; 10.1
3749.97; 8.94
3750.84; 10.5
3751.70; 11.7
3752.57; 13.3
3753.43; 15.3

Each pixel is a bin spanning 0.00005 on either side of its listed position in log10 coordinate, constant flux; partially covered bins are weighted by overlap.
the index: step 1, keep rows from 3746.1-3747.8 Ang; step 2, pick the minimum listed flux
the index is 14.7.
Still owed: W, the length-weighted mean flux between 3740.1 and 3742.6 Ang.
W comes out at 17.6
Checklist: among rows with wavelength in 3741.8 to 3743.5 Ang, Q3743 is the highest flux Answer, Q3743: 17.3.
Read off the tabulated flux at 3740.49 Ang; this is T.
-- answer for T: 17.8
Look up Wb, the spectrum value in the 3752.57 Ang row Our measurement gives 13.3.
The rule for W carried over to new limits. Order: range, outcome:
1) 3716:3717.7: 15.8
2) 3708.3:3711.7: 14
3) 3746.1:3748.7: 14.2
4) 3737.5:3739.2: 16.8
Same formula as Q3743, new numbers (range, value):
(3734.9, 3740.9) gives 17.8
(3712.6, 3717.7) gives 16.3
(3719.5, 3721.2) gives 13.9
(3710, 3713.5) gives 14.4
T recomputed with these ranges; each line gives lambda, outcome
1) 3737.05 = 14.4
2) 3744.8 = 17.5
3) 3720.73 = 12.7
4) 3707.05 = 14.9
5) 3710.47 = 13.2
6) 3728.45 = 16.9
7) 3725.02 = 15.3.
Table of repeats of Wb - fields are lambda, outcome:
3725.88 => 15.8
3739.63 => 16.9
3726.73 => 16.1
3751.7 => 11.7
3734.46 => 10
